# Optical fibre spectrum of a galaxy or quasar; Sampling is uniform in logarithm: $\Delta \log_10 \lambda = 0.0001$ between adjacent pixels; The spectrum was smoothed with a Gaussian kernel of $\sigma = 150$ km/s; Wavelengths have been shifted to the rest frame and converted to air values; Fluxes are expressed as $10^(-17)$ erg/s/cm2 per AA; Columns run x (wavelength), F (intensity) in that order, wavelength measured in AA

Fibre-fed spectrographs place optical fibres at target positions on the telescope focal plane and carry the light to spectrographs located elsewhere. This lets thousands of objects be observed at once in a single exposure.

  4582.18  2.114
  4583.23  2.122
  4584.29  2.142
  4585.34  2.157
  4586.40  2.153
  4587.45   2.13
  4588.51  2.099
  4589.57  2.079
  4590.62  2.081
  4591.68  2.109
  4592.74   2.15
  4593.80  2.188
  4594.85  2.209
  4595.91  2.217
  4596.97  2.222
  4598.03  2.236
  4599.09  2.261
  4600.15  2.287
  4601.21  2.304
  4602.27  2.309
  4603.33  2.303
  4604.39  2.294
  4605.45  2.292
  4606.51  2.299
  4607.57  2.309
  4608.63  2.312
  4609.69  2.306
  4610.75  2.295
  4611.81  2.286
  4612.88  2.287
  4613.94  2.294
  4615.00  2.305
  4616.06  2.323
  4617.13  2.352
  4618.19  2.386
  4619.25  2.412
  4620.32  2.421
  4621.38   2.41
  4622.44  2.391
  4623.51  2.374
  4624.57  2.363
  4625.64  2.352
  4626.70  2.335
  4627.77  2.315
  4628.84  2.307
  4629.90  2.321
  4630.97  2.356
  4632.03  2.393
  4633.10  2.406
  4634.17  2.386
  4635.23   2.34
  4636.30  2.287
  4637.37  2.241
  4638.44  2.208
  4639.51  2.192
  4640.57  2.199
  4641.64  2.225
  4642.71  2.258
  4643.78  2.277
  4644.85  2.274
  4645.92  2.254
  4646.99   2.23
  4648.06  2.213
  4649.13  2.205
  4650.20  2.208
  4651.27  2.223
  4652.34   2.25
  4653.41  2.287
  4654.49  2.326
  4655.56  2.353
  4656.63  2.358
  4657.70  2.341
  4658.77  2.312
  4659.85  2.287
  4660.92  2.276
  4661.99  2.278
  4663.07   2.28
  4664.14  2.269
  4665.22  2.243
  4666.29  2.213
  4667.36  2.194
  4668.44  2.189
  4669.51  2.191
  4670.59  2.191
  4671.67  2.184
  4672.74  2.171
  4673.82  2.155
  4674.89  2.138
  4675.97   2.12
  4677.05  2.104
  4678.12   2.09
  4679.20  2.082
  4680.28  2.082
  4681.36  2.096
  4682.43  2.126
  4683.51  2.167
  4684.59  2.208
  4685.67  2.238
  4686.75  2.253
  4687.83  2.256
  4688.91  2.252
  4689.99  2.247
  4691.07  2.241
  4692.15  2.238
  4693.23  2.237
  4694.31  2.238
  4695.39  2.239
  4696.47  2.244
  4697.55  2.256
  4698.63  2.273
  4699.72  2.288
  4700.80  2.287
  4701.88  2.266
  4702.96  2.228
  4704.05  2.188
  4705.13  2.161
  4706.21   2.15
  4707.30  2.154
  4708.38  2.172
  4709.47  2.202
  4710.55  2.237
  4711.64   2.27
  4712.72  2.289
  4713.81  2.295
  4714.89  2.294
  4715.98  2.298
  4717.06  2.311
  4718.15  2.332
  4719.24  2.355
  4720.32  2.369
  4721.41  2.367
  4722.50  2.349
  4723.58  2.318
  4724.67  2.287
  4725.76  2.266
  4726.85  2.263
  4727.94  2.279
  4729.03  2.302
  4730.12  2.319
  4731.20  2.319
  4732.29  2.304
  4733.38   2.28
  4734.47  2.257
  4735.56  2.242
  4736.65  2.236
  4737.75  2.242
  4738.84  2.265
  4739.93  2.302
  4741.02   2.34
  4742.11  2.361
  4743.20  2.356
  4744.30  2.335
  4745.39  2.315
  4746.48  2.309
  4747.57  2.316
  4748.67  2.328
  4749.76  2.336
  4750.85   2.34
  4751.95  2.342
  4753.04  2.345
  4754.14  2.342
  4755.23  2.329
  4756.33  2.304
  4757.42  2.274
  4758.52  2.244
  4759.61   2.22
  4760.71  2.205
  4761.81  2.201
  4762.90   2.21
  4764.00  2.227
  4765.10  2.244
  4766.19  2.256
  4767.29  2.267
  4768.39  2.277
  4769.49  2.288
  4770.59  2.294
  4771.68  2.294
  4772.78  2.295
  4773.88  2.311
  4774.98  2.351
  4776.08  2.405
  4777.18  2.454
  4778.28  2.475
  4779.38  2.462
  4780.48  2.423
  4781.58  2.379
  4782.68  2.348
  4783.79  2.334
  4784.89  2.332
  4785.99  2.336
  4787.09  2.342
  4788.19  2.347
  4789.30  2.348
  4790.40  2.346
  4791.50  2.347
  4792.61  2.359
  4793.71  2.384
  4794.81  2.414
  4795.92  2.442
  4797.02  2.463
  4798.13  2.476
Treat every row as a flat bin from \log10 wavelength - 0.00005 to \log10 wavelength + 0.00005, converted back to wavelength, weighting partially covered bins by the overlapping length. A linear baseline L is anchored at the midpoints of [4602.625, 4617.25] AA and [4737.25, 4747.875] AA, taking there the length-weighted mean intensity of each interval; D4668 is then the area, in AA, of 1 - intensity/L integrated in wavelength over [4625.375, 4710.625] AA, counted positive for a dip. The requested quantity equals 2.6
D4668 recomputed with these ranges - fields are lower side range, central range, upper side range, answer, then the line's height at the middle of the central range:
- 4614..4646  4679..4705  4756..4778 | 1.0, 2.31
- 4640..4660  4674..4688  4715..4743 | 0.8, 2.28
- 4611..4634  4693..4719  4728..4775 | 0.7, 2.31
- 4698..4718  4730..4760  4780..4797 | 0.0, 2.3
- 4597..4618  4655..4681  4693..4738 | 0.8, 2.28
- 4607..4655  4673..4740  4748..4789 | 2.1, 2.31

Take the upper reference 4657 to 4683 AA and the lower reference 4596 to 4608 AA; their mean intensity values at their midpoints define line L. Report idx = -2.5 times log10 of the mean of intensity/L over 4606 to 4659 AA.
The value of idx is -0.03 mag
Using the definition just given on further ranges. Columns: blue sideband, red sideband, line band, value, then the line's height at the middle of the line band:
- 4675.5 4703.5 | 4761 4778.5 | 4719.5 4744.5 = -0.02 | 2.26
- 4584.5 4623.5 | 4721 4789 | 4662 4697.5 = 0.04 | 2.29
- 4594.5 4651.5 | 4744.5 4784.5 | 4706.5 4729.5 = 0.01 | 2.31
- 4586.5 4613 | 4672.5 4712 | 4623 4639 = -0.05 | 2.22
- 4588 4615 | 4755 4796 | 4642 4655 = 0.01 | 2.26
